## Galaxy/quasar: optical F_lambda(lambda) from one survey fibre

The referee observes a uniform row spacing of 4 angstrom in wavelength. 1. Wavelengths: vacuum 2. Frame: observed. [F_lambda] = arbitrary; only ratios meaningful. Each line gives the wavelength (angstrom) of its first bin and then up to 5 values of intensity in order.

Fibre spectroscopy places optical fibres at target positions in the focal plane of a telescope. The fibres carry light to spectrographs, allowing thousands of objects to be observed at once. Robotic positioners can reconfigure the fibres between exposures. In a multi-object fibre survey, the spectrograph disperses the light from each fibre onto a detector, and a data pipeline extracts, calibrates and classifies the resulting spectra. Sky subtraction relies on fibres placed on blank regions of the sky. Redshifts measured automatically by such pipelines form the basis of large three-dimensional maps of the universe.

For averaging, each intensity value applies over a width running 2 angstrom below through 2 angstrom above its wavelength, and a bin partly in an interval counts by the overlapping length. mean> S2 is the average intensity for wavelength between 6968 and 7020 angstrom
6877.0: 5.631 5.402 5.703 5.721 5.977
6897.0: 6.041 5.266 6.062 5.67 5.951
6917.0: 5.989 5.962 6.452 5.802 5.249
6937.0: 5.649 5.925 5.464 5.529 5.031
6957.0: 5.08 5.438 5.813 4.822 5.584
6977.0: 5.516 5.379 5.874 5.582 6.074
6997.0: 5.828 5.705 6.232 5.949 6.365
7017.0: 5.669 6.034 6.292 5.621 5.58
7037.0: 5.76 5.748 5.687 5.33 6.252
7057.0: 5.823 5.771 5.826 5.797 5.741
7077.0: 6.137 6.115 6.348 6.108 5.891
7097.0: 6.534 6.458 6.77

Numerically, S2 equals 5.76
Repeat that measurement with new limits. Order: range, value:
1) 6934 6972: 5.42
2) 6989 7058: 5.87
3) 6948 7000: 5.51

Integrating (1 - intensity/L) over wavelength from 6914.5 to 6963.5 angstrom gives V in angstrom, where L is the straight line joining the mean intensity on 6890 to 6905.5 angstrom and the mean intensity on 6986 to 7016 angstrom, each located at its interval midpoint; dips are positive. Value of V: 1.9 angstrom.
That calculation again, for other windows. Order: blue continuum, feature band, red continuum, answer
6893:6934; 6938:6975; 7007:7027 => 3.3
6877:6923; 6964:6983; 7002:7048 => 1.4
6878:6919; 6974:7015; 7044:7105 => 0.4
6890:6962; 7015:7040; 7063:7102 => 0.5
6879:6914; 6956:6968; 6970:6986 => 0.3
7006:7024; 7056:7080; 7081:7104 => 1.3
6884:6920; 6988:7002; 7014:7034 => 0.1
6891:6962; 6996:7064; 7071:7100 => 1.4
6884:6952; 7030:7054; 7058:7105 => 1.3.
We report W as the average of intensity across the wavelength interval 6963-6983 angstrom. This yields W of 5.42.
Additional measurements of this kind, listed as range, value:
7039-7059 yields 5.77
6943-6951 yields 5.5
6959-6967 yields 5.63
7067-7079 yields 5.89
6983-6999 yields 5.84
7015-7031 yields 5.9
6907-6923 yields 5.89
